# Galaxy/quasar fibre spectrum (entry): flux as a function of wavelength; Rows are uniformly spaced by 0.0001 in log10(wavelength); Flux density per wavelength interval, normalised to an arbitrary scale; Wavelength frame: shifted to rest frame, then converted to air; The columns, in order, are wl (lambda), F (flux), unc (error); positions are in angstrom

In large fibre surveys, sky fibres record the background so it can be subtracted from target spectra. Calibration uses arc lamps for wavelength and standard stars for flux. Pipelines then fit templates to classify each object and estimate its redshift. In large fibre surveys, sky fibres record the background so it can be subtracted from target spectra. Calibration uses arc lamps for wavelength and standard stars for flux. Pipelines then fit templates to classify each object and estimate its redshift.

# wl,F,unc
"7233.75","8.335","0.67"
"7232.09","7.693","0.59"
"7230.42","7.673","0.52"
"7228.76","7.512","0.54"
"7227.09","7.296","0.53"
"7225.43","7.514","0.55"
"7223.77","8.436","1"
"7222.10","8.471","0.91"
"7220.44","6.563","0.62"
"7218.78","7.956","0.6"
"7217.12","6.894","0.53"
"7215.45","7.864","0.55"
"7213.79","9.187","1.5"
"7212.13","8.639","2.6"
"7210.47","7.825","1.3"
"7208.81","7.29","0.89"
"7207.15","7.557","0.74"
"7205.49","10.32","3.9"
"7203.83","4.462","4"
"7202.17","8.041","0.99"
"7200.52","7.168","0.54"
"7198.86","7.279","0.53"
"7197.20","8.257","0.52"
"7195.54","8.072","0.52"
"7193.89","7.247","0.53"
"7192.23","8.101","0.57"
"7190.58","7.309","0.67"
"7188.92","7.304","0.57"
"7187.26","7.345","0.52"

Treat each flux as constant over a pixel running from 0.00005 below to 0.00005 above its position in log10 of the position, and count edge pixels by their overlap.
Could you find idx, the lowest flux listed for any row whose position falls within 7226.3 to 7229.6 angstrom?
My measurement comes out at 7.296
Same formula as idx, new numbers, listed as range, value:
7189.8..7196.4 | 7.247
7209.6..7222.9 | 6.563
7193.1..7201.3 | 7.168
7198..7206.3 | 4.462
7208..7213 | 7.29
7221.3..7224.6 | 8.436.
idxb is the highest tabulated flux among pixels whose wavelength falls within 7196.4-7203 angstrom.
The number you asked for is 8.257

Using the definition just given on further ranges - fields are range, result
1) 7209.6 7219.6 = 9.187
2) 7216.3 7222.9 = 8.471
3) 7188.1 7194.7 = 8.101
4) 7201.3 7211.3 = 10.32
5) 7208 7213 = 8.639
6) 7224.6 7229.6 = 7.514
